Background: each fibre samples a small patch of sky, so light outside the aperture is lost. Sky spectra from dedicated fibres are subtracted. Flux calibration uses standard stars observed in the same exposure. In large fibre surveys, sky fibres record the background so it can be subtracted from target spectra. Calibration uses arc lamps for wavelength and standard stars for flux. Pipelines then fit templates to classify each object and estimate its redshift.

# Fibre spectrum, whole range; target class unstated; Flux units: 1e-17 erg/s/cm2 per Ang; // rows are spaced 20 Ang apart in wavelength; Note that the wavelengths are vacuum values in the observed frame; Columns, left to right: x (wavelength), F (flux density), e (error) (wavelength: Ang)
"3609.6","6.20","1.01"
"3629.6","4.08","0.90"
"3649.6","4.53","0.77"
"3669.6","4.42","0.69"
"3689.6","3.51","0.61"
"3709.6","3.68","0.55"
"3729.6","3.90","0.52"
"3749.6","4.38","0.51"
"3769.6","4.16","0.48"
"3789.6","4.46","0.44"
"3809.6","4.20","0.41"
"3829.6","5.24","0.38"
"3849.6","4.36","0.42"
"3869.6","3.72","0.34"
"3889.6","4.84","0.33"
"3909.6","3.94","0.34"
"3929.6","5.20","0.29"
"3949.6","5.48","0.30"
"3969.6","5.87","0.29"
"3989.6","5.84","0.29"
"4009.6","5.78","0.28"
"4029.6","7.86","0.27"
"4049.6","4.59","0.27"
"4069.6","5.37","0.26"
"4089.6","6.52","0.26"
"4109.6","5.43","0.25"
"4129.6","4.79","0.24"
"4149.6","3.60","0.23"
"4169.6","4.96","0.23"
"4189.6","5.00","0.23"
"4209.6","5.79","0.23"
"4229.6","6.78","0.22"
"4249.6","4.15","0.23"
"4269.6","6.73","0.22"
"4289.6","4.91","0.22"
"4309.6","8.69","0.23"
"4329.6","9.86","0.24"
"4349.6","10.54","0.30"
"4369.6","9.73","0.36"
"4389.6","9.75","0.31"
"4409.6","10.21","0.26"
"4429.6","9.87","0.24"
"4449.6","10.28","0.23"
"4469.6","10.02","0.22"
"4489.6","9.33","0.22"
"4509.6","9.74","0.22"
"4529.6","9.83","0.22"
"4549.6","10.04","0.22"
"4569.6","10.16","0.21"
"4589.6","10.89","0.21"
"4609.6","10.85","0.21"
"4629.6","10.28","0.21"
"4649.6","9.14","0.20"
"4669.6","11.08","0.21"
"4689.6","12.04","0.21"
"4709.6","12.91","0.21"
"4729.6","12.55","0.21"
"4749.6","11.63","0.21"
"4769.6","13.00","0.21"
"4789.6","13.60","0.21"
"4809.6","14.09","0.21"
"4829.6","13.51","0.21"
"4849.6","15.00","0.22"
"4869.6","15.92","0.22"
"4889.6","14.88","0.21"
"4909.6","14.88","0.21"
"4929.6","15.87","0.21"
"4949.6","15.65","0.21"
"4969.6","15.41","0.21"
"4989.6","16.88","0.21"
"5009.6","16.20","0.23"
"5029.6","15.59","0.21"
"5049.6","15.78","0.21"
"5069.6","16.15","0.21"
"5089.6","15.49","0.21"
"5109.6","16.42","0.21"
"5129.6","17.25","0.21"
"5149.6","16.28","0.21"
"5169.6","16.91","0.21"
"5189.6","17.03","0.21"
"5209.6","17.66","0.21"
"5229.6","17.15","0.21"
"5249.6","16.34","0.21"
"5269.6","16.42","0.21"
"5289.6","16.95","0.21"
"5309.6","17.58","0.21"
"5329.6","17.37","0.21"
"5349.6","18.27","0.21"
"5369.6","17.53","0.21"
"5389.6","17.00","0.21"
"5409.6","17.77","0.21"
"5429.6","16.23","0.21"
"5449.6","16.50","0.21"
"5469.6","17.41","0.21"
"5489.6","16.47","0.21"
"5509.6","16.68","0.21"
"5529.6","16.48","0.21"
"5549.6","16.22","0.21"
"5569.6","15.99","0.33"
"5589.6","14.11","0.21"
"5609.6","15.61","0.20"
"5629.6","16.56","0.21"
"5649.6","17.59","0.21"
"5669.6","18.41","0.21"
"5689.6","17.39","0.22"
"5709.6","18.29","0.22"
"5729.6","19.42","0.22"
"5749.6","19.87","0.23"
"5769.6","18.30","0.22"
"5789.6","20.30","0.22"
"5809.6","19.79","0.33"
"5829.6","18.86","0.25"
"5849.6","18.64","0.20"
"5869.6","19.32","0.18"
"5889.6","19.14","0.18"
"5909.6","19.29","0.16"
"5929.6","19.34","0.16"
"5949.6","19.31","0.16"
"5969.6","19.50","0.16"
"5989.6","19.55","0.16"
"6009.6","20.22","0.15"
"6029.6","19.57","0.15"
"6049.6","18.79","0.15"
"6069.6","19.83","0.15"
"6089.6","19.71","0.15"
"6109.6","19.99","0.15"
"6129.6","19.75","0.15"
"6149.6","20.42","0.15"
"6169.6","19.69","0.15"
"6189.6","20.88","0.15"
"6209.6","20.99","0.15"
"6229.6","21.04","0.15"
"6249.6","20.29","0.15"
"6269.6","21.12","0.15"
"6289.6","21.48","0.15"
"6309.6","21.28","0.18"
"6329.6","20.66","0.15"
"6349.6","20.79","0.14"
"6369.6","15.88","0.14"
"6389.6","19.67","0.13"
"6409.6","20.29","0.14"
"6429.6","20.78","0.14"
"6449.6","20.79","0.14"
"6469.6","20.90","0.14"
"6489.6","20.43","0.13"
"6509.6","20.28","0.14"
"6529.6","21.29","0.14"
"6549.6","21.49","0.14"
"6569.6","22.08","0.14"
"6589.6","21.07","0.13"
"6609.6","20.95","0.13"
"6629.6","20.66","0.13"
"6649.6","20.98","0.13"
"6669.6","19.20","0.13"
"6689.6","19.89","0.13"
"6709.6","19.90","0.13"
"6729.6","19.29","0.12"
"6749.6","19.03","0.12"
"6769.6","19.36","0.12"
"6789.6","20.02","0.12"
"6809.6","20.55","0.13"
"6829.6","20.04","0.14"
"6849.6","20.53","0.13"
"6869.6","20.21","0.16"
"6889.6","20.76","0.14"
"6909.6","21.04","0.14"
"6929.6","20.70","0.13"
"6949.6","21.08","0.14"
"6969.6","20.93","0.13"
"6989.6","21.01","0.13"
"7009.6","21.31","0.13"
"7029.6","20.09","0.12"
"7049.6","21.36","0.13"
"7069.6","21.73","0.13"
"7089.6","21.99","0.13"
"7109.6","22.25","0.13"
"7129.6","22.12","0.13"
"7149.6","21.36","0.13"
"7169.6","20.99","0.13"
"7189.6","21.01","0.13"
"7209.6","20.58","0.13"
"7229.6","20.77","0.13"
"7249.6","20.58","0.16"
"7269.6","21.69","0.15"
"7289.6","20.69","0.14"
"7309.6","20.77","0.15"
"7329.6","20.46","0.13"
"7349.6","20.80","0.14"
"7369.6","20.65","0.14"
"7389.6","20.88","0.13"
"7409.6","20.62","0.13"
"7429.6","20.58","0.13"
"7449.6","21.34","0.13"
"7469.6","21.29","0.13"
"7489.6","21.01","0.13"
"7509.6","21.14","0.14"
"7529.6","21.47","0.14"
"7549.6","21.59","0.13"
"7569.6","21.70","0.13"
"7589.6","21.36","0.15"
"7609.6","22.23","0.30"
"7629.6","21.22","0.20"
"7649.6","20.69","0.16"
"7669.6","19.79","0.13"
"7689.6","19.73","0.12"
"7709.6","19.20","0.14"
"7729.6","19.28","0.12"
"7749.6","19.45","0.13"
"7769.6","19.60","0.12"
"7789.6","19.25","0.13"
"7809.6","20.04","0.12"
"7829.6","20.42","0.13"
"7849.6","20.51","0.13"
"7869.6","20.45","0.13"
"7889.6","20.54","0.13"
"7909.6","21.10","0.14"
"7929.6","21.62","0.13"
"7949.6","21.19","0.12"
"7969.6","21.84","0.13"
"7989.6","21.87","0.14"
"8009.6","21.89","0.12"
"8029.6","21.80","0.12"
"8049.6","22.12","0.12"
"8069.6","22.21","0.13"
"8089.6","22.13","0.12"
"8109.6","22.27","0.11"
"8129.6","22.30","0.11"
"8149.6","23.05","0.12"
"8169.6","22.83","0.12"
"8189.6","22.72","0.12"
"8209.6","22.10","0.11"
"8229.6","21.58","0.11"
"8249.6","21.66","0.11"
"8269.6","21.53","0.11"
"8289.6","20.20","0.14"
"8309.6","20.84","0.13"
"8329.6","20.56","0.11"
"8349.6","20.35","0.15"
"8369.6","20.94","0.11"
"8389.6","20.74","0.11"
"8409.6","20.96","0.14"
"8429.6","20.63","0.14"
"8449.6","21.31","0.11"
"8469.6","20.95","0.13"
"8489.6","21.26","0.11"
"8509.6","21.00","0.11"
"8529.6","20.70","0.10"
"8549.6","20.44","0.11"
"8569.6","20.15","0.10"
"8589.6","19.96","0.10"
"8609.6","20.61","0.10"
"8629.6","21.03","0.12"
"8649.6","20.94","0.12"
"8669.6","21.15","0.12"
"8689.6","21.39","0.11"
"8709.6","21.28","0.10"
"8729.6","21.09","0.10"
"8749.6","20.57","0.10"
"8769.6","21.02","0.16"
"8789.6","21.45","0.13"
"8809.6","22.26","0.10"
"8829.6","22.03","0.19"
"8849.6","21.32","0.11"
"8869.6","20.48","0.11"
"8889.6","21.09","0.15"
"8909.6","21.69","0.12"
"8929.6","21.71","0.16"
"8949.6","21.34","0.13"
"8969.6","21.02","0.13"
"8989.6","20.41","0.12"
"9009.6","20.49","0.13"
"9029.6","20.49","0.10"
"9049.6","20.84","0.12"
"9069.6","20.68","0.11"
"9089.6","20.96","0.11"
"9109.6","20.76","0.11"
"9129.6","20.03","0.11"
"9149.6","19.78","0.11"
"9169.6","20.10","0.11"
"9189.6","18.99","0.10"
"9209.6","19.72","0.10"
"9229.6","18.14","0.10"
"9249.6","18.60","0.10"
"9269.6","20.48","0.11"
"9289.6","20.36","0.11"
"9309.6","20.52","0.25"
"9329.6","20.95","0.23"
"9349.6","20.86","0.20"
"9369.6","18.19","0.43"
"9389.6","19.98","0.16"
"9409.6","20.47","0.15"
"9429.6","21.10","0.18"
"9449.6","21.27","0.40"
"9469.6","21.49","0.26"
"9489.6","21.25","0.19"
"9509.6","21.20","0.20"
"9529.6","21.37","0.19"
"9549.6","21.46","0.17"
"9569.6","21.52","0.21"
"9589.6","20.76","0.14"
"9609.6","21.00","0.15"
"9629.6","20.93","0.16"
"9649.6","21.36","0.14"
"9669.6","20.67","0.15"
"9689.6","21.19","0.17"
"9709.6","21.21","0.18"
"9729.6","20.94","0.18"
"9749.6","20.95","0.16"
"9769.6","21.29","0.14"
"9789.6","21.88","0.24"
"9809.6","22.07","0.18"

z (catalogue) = 0.08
